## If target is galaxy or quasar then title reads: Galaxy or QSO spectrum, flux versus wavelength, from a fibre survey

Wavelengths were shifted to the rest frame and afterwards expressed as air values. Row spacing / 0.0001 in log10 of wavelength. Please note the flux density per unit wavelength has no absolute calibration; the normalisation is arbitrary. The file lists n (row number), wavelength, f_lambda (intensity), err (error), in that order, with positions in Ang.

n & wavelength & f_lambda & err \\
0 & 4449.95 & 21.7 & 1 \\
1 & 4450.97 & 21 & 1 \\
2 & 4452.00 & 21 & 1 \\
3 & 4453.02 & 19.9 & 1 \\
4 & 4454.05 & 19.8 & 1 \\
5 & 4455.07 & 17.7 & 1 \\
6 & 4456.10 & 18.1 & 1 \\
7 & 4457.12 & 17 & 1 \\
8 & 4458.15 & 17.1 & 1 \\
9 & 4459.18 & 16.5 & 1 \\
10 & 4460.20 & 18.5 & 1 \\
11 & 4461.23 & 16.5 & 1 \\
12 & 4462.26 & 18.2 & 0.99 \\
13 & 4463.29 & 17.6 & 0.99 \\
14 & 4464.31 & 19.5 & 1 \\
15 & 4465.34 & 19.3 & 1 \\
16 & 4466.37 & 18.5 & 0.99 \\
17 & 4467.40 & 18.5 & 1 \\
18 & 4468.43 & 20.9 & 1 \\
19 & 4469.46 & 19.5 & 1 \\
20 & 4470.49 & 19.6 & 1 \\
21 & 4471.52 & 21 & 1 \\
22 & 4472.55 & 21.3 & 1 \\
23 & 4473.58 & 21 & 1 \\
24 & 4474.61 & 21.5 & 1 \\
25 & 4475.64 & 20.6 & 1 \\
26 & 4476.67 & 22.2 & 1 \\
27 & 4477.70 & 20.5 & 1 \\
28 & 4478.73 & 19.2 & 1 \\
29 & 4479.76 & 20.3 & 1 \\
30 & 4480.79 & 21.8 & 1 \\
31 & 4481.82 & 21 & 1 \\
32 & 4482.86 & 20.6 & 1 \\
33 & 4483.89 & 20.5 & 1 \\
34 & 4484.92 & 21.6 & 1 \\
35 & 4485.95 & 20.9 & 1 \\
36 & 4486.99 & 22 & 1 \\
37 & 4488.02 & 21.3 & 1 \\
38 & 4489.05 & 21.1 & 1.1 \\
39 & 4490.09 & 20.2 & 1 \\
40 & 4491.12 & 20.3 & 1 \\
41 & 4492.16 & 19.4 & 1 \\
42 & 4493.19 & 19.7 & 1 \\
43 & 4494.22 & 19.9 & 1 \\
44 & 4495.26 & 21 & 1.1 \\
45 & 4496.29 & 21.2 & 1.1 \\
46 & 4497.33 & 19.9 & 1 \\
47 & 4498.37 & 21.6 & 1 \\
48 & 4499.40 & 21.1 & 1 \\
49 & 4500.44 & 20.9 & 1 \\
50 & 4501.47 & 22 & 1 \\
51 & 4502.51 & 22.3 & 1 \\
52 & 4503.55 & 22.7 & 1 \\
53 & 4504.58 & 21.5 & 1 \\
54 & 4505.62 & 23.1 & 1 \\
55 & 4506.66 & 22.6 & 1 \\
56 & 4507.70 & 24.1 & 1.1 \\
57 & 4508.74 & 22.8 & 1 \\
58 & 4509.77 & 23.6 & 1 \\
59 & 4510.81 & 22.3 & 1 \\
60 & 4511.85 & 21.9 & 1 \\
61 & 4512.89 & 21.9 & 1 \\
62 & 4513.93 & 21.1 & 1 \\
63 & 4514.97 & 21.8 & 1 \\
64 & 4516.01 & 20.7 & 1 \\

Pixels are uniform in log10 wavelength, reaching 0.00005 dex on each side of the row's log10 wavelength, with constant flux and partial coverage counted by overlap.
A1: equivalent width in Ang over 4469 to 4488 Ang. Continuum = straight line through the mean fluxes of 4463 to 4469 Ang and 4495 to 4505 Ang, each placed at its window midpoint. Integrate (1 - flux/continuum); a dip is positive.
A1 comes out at -0.85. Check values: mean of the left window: 19.1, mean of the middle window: 20.9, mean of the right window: 21.4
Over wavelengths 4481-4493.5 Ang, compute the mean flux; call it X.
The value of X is 20.8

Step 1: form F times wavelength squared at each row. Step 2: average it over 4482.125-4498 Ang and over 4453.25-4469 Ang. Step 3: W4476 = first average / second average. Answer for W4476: 1.14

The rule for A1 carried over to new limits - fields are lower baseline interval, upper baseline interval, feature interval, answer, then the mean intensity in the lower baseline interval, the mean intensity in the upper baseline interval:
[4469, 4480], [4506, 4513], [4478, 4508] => 0.87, 20.6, 22.8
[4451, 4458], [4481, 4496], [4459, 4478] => 0.12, 19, 20.7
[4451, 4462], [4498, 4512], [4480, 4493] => -0.03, 18.3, 22.3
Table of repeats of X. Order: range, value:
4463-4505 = 20.6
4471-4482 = 21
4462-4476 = 19.8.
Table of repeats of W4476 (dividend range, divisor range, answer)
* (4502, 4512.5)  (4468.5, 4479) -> 1.11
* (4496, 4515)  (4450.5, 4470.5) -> 1.20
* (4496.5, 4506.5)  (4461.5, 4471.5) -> 1.15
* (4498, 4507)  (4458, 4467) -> 1.24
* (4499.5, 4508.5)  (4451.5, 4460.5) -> 1.24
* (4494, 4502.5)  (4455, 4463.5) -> 1.23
